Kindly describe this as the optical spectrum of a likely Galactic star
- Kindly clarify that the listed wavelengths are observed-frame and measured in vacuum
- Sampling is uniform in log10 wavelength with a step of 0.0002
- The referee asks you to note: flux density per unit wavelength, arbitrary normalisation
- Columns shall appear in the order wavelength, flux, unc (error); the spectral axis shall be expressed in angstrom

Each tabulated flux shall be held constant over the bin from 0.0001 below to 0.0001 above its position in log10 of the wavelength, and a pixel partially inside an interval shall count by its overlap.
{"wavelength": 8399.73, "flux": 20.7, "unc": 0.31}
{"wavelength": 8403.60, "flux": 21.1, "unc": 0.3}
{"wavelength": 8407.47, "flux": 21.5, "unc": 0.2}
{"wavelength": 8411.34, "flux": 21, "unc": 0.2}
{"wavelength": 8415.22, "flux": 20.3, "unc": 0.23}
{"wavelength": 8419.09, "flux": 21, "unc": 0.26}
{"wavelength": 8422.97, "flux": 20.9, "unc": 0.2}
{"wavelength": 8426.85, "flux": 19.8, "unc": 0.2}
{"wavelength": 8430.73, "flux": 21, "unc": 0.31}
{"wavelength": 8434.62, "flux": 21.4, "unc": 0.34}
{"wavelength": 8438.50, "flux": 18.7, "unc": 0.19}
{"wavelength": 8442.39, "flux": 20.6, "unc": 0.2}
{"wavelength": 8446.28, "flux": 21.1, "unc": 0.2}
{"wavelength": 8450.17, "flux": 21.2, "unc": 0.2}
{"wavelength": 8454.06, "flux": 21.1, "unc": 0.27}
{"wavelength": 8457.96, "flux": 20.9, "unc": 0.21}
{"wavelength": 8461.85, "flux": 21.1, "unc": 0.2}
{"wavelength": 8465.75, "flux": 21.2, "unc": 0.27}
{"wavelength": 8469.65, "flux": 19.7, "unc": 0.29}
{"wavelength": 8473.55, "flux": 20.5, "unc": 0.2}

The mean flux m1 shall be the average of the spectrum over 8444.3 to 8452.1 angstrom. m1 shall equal 21.1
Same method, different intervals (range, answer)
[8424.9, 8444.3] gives 20.3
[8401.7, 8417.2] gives 21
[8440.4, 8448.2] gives 20.8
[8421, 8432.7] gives 20.6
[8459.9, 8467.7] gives 21.2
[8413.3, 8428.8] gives 20.5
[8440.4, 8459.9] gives 21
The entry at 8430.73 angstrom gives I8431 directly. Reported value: 21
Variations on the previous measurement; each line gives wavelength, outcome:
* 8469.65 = 19.7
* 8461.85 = 21.1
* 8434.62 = 21.4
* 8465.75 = 21.2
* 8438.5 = 18.7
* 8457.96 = 20.9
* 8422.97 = 20.9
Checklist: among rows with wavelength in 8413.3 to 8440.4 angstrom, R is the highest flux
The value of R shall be 21.4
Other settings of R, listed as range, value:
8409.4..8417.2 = 21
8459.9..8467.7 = 21.2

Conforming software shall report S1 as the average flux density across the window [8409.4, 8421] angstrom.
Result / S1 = 20.8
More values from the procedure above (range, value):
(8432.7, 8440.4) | 20.1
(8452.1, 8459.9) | 21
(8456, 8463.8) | 21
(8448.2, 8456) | 21.2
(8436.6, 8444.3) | 19.6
